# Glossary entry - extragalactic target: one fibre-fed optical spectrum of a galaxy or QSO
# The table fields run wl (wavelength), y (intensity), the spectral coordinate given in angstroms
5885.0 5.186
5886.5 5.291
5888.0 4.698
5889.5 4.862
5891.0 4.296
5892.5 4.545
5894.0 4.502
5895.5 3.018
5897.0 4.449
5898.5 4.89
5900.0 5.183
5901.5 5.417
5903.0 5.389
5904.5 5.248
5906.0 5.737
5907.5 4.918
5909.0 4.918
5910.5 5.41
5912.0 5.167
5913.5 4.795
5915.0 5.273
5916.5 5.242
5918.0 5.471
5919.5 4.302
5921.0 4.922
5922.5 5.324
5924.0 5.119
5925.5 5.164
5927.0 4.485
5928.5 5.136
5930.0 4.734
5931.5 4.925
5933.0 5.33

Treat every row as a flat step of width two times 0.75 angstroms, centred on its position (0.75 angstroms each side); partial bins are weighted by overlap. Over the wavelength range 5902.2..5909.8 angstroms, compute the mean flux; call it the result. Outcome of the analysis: 5.24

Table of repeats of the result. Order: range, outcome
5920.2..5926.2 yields 5.13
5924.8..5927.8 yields 4.82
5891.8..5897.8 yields 4.13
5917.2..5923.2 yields 5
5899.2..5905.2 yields 5.31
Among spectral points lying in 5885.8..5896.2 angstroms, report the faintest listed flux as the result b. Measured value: 3.018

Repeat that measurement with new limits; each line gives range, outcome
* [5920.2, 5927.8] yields 4.485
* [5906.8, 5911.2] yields 4.918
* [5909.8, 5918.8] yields 4.795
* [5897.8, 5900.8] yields 4.89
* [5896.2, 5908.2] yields 4.449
